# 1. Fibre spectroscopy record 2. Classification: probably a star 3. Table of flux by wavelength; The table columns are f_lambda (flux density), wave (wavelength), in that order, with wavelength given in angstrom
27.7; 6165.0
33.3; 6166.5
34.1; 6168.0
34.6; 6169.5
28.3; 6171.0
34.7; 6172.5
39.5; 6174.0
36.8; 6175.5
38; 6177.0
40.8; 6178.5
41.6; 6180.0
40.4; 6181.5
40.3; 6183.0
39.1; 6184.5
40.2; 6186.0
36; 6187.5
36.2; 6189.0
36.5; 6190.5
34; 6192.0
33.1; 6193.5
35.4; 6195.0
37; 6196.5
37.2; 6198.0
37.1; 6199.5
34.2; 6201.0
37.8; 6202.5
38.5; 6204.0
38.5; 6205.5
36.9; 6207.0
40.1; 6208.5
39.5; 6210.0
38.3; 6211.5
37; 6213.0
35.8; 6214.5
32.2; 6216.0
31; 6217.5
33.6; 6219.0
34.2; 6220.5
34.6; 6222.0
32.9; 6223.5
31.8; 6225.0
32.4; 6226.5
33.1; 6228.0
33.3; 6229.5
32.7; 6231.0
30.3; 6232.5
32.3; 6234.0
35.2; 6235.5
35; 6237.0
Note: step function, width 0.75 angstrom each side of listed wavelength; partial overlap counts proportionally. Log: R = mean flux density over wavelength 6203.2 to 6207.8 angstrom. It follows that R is 38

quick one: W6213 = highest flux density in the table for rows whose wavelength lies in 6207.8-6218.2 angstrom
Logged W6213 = 40.1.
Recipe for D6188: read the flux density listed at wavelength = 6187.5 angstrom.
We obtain 36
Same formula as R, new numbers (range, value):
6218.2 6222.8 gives 34.1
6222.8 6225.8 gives 32.3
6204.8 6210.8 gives 38.7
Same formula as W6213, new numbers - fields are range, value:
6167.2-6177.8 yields 39.5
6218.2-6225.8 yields 34.6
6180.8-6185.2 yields 40.4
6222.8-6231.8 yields 33.3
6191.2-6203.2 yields 37.8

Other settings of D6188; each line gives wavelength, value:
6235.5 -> 35.2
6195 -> 35.4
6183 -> 40.3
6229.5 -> 33.3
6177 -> 38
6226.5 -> 32.4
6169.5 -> 34.6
